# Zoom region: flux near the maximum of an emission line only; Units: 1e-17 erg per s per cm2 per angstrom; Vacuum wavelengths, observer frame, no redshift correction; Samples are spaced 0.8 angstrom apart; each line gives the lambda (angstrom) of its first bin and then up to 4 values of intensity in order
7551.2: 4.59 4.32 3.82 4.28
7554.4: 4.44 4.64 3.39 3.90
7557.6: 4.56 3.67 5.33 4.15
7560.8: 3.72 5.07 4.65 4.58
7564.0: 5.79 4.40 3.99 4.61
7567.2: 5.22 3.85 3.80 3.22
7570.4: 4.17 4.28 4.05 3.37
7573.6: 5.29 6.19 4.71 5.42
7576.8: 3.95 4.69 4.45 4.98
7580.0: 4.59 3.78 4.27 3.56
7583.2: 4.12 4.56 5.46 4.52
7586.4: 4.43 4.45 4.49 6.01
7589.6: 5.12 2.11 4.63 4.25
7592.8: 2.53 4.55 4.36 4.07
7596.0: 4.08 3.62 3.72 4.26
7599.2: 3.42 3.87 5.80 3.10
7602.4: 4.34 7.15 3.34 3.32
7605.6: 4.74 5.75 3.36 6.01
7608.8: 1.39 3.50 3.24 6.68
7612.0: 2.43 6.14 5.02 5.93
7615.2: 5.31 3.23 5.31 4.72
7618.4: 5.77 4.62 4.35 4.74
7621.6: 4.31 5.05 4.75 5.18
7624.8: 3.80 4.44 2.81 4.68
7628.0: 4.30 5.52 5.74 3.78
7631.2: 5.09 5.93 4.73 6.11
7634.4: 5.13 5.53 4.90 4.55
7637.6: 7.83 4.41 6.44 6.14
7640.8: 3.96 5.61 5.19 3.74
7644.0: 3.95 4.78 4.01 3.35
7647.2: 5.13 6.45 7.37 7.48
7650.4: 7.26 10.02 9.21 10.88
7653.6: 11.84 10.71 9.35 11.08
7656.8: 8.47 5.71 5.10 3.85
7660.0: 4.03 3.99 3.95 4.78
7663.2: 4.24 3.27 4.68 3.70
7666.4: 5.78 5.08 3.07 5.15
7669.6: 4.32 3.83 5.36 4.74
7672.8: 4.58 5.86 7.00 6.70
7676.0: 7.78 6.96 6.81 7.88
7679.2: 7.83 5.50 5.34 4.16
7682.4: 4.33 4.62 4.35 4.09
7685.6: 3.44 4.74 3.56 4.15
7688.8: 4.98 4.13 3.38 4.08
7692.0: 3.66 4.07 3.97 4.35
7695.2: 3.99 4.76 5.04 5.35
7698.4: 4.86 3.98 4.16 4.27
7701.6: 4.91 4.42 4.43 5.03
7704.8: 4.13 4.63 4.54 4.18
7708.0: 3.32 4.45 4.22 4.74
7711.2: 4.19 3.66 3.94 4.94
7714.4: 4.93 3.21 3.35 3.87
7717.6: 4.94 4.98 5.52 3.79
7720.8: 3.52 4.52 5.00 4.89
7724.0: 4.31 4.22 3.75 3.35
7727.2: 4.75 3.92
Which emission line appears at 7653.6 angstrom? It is Halpha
